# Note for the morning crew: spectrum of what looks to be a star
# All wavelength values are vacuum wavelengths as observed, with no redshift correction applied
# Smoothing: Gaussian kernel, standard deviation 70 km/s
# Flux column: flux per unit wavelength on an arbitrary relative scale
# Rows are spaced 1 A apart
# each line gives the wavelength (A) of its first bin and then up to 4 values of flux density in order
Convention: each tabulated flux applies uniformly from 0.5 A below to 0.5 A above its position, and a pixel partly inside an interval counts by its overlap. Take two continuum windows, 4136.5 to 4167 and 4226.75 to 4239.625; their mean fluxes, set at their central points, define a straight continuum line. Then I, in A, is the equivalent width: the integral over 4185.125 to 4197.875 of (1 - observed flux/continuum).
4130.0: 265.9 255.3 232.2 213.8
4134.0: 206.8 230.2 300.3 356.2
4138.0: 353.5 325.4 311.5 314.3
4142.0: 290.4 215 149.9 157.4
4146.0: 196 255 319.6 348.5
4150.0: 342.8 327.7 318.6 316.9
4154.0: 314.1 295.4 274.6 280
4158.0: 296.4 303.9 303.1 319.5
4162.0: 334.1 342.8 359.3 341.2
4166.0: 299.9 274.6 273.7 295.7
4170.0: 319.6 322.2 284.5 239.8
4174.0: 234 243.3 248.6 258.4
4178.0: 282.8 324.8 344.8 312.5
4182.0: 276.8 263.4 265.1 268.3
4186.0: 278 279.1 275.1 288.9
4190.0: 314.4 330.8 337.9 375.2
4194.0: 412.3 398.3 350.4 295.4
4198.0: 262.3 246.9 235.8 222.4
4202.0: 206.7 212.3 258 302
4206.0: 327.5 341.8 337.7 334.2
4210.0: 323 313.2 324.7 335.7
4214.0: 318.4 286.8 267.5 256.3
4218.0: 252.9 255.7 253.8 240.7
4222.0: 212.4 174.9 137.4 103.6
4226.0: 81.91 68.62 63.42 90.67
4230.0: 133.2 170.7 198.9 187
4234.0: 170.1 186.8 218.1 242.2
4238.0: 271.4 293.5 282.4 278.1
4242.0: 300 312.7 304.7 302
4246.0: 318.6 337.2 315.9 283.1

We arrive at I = -4.5 A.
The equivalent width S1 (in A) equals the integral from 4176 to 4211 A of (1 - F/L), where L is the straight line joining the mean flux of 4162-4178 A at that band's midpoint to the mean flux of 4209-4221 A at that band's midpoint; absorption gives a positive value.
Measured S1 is -0.95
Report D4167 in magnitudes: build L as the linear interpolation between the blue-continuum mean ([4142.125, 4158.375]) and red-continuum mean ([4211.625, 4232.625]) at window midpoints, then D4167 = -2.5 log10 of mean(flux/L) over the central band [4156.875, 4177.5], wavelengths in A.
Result -0.14 mag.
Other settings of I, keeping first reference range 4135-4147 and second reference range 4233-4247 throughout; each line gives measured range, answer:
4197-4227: 1.6 A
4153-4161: -0.9 A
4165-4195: -3.2 A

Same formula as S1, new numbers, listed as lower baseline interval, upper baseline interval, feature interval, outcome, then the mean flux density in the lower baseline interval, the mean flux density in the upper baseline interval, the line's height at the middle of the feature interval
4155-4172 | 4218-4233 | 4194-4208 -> -4.5 A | 308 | 160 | 219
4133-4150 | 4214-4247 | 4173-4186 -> -1.4 A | 271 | 220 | 249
